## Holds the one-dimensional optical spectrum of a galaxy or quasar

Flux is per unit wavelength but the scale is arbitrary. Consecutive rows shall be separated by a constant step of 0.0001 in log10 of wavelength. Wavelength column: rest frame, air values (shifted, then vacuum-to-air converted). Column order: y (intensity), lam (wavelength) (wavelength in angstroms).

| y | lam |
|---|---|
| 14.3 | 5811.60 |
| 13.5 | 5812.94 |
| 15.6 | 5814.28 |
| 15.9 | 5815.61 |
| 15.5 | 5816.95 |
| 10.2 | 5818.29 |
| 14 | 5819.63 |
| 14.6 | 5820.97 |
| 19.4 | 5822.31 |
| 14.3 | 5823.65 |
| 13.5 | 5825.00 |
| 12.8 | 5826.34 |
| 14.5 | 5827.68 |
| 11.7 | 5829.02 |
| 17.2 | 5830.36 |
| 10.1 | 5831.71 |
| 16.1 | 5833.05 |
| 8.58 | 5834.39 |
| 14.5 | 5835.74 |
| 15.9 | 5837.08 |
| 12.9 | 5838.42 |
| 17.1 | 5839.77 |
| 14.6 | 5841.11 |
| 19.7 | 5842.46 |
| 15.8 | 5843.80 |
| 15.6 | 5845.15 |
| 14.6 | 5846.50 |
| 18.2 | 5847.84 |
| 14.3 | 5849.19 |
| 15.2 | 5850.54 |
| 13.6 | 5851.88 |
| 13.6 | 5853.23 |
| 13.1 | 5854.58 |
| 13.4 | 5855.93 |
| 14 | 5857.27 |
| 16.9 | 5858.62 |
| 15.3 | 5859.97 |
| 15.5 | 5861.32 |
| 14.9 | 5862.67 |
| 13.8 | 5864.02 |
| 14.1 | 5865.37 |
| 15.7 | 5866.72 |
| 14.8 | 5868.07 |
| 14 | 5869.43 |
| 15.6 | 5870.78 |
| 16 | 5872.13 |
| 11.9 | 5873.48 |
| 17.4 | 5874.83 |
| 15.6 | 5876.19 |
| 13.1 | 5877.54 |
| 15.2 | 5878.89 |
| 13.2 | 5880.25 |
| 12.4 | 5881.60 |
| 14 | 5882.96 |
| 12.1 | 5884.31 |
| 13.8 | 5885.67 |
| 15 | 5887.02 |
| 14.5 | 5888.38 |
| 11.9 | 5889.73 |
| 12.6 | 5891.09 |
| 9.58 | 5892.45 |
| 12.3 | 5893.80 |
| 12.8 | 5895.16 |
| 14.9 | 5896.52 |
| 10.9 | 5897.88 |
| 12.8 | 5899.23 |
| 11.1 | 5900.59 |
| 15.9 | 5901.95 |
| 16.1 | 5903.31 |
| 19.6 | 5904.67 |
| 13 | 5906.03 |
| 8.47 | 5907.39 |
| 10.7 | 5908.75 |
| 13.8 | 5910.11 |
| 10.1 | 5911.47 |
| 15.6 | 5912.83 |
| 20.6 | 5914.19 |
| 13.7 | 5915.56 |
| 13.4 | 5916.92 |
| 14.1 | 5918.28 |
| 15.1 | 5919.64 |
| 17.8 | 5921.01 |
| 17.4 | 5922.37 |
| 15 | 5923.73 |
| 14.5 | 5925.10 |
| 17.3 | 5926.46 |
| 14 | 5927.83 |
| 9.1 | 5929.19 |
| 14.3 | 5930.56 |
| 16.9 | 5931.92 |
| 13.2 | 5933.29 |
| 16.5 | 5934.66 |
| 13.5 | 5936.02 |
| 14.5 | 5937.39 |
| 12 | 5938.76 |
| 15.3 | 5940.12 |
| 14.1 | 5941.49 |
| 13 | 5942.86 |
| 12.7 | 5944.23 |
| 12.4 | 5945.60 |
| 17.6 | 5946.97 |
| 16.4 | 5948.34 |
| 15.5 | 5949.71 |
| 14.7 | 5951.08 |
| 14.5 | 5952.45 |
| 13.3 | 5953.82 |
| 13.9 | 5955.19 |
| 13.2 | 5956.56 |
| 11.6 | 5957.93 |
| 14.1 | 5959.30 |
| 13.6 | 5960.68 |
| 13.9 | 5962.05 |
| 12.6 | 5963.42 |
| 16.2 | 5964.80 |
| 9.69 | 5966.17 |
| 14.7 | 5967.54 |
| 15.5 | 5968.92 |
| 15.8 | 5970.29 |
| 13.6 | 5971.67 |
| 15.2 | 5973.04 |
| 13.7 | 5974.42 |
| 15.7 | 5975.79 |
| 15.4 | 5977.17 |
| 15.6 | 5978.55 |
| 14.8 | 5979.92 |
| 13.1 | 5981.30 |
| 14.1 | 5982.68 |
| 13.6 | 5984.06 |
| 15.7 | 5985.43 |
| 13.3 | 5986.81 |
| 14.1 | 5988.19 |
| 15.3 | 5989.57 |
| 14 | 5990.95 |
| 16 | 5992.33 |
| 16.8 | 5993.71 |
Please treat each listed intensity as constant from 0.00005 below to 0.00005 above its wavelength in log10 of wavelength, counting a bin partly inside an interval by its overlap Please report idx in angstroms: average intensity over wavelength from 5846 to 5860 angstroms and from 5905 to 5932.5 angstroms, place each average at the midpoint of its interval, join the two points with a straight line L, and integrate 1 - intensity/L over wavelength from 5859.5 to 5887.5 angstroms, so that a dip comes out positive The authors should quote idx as 0.31 angstroms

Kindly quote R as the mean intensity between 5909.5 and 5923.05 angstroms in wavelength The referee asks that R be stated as 15.2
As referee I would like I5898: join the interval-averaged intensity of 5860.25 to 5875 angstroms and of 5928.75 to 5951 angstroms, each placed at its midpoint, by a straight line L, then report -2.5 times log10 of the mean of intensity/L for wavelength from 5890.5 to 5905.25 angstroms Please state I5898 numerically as 0.085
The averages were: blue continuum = 14.8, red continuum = 14.3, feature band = 13.5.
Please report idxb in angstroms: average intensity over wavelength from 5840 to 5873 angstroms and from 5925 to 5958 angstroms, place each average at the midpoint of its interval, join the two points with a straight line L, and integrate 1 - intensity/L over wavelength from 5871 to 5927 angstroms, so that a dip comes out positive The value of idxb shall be 2.3 angstroms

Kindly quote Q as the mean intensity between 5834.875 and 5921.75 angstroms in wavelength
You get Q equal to 14.3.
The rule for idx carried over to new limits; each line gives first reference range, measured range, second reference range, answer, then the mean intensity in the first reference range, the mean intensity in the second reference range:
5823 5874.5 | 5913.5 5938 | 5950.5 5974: -1.64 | 14.6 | 13.9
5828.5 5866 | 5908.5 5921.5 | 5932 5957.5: -0.16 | 14.7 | 14.3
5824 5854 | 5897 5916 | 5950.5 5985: 0.73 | 14.5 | 14.1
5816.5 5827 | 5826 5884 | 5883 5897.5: -4.05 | 14.3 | 13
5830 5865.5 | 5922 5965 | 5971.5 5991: 1.05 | 14.8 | 14.5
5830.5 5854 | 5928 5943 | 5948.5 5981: 0.49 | 14.8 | 14.2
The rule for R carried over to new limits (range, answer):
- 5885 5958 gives 14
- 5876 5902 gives 13.1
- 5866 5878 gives 14.9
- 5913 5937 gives 15.1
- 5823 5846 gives 14.4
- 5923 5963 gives 14.2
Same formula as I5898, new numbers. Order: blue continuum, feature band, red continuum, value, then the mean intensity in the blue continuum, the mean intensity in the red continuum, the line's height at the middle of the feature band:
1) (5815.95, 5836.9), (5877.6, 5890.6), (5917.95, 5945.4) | 0.05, 13.9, 14.5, 14.2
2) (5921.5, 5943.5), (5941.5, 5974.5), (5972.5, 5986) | 0.04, 14.4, 14.7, 14.6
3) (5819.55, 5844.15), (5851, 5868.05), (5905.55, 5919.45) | -0.03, 14.6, 13.4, 14.2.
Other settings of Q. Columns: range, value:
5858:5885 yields 14.6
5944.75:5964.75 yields 14.1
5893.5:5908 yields 13.5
